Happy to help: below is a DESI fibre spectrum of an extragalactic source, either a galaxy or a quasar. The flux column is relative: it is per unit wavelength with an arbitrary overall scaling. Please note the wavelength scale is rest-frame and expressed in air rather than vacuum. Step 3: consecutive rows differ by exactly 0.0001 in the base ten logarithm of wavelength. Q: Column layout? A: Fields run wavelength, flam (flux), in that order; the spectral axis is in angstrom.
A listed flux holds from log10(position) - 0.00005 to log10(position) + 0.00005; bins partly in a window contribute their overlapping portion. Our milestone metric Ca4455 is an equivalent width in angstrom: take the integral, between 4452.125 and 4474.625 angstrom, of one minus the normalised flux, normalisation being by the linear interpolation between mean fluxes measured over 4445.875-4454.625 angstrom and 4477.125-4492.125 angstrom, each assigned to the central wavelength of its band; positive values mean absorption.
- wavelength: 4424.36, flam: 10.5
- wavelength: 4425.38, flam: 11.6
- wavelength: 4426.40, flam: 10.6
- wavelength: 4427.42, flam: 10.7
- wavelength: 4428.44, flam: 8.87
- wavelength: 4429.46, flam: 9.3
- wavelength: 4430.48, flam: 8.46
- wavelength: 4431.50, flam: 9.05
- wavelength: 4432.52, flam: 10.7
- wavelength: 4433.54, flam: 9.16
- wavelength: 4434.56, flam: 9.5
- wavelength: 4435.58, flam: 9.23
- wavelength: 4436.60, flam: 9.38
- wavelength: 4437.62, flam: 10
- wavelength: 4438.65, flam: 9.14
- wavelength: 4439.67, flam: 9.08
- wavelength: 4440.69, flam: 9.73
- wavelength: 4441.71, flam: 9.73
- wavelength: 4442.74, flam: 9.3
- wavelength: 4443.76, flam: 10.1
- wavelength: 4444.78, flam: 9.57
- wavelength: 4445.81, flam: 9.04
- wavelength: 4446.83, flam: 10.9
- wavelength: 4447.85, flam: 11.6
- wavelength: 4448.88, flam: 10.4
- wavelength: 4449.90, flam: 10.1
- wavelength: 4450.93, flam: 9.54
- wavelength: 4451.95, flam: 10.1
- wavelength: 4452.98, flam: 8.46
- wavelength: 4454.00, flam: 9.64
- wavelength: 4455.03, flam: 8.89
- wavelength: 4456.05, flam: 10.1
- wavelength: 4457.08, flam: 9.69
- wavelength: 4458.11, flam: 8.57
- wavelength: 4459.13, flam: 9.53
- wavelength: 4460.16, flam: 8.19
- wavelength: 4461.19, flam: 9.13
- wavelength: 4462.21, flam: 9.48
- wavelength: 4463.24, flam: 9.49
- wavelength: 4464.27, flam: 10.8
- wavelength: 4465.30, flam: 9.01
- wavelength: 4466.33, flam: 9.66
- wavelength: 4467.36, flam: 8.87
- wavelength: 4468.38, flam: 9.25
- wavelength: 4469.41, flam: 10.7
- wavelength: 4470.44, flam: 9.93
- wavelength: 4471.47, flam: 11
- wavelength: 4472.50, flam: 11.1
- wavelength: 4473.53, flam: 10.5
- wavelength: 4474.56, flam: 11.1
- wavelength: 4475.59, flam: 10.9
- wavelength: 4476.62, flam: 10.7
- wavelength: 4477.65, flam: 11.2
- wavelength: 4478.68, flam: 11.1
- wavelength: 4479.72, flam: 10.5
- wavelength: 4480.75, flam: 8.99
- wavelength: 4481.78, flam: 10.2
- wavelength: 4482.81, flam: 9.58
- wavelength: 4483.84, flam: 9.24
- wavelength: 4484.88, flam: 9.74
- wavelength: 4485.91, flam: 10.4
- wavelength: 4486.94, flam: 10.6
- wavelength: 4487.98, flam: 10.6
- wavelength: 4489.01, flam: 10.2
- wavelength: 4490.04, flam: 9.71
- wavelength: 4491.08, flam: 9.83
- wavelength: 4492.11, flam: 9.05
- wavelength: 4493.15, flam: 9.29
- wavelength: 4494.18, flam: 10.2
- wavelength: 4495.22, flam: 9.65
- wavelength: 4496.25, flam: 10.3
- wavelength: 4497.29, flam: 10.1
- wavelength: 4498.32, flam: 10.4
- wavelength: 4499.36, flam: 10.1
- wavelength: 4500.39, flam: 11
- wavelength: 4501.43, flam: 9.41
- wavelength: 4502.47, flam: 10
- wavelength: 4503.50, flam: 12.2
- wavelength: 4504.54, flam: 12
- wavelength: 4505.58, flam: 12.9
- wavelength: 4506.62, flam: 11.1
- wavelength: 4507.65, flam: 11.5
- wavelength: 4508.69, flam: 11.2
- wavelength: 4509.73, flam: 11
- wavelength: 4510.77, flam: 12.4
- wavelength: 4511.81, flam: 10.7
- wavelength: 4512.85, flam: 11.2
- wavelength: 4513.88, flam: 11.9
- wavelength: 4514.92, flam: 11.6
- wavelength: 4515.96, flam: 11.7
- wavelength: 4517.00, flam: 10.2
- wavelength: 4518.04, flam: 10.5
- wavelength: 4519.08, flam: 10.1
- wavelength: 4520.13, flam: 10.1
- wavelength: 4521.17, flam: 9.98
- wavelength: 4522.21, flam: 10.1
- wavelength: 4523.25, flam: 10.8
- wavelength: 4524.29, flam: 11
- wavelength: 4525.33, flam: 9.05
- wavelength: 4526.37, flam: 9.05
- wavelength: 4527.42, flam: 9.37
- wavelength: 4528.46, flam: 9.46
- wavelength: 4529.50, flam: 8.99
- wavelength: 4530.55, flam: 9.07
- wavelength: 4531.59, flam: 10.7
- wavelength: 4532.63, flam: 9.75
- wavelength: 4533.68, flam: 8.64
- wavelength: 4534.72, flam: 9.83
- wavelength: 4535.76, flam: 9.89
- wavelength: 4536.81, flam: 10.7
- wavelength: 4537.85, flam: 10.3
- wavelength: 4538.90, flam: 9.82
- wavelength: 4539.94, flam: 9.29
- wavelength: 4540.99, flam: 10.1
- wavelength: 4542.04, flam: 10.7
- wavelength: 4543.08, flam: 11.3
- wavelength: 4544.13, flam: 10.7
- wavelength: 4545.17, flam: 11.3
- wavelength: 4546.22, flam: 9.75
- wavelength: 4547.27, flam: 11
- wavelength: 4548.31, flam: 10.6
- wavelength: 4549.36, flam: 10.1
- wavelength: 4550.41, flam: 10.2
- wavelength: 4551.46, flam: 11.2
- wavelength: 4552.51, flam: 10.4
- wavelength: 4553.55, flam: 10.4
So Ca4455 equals 0.9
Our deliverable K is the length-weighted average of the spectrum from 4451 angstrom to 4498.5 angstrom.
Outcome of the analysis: 9.9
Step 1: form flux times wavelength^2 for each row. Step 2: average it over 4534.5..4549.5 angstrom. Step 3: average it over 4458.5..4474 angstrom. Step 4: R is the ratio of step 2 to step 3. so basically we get 1.1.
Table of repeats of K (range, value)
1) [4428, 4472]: 9.59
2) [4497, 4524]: 10.9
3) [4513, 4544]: 10.2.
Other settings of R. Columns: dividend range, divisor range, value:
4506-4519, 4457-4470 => 1.22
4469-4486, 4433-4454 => 1.09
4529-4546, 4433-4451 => 1.08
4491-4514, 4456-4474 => 1.13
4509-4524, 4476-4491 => 1.08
